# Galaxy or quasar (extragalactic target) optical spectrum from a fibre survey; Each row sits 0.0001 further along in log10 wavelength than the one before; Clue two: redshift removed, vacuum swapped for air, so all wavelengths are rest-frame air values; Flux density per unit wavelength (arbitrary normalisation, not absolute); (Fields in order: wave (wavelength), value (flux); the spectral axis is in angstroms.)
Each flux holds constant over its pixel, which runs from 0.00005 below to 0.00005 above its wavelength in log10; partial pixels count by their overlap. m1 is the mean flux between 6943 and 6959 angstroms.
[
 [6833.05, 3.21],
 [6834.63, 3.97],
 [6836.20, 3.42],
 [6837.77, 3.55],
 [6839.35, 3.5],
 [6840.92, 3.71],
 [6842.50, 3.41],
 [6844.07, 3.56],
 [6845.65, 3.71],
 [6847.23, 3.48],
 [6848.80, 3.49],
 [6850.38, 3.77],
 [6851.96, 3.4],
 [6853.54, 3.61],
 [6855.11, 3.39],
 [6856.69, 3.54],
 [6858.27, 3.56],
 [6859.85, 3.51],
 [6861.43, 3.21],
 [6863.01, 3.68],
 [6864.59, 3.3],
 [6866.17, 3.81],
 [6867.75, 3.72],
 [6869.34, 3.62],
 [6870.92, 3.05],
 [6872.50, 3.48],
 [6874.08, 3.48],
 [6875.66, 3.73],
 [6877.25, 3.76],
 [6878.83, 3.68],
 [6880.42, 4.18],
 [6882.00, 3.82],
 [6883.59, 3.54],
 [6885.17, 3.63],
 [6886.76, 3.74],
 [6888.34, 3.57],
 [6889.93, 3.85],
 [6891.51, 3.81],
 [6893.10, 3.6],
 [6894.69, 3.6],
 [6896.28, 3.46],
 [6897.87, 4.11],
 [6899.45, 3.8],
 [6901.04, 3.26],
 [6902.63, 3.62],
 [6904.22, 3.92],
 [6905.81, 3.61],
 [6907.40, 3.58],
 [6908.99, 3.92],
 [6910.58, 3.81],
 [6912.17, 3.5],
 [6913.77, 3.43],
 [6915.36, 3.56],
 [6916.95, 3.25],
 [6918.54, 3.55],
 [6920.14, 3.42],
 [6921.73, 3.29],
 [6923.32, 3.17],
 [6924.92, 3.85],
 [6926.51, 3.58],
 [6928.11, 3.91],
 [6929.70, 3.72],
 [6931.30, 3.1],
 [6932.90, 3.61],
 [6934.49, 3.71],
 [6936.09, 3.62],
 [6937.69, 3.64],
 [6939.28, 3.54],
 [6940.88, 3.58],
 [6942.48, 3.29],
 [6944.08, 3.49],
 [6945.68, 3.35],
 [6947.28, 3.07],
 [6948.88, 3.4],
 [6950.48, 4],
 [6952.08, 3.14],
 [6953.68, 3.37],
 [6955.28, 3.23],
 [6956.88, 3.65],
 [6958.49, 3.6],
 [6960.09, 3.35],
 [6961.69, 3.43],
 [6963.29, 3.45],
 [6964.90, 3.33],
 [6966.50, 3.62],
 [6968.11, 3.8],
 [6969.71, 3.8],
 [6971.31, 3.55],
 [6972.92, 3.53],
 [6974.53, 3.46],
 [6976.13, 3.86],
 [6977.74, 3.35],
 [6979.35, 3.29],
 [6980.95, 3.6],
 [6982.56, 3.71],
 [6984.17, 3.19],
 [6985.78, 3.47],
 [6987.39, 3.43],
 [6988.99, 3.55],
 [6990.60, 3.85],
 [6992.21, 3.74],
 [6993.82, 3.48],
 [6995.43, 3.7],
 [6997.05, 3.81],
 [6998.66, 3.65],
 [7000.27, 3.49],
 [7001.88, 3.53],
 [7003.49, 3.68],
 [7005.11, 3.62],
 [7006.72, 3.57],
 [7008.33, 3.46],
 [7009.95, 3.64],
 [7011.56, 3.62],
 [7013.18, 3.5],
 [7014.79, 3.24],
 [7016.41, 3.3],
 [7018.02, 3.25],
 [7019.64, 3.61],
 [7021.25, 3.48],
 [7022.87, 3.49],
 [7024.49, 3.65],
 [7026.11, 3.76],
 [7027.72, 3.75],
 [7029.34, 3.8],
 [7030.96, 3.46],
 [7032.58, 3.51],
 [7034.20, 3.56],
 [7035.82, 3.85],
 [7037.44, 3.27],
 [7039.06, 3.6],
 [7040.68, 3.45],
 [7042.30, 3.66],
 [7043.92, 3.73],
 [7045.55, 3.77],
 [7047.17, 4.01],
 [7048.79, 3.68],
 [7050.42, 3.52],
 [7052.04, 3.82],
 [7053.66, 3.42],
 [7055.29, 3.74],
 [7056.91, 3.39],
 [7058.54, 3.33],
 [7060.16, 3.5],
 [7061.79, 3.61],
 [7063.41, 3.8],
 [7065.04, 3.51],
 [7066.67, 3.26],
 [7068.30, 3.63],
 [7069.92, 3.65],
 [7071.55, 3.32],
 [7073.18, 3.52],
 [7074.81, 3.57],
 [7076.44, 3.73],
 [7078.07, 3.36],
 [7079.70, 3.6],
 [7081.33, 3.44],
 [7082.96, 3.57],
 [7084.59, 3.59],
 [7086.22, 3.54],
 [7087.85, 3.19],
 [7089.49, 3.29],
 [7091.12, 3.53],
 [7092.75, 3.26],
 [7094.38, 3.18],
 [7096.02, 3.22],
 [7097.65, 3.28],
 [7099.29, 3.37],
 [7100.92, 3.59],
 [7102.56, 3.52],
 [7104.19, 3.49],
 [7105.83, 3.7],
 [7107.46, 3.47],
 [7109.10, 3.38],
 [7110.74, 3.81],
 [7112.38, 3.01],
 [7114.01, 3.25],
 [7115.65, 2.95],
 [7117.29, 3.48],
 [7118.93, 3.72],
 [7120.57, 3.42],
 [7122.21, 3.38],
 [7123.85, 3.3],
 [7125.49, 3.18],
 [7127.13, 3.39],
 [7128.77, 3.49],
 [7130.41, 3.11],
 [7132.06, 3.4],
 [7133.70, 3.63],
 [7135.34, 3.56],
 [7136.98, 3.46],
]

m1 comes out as 3.42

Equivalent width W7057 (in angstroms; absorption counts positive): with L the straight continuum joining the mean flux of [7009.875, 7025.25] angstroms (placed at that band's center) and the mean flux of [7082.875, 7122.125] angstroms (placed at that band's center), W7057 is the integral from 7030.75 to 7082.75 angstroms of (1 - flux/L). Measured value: -2.0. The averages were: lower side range 3.47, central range 3.57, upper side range 3.41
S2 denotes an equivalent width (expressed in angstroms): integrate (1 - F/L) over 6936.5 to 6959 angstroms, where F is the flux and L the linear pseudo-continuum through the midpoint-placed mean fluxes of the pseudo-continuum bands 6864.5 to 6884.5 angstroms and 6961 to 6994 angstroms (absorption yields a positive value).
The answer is 0.8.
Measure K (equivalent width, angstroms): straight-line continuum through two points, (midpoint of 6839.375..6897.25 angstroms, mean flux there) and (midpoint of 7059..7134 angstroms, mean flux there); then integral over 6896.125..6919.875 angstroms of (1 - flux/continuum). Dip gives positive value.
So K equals -0.4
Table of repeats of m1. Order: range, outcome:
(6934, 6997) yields 3.52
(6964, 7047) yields 3.57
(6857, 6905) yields 3.64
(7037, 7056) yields 3.65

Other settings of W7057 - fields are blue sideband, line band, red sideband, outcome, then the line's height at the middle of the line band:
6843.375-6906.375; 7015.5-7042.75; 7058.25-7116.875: -0.5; 3.49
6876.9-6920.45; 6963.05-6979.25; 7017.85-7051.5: 0.3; 3.64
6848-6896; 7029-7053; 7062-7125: -1.1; 3.48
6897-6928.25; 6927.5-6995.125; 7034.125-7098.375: 1.0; 3.58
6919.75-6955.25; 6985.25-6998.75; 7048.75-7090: -0.5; 3.5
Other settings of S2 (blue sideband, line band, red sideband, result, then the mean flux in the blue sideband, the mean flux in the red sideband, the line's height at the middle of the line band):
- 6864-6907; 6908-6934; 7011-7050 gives 0.7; 3.66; 3.58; 3.64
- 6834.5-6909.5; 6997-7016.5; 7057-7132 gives -0.2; 3.62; 3.43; 3.5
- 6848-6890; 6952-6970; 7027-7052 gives 0.7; 3.59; 3.65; 3.62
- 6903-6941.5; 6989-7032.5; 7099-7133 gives -1.0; 3.58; 3.4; 3.5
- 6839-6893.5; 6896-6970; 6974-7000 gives 0.9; 3.6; 3.57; 3.58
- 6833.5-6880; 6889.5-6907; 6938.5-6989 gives -0.8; 3.56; 3.48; 3.53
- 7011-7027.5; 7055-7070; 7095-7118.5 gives -0.4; 3.5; 3.4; 3.45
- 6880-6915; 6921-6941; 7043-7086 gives 0.6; 3.69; 3.58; 3.67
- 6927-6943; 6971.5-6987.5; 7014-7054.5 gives 0.4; 3.58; 3.59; 3.58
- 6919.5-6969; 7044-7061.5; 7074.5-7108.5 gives -0.8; 3.49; 3.45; 3.46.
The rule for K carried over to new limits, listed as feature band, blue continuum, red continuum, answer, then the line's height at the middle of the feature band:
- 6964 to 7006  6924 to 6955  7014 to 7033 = -0.7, 3.52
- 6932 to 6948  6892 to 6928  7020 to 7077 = 0.5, 3.59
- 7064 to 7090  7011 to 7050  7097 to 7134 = -0.1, 3.48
